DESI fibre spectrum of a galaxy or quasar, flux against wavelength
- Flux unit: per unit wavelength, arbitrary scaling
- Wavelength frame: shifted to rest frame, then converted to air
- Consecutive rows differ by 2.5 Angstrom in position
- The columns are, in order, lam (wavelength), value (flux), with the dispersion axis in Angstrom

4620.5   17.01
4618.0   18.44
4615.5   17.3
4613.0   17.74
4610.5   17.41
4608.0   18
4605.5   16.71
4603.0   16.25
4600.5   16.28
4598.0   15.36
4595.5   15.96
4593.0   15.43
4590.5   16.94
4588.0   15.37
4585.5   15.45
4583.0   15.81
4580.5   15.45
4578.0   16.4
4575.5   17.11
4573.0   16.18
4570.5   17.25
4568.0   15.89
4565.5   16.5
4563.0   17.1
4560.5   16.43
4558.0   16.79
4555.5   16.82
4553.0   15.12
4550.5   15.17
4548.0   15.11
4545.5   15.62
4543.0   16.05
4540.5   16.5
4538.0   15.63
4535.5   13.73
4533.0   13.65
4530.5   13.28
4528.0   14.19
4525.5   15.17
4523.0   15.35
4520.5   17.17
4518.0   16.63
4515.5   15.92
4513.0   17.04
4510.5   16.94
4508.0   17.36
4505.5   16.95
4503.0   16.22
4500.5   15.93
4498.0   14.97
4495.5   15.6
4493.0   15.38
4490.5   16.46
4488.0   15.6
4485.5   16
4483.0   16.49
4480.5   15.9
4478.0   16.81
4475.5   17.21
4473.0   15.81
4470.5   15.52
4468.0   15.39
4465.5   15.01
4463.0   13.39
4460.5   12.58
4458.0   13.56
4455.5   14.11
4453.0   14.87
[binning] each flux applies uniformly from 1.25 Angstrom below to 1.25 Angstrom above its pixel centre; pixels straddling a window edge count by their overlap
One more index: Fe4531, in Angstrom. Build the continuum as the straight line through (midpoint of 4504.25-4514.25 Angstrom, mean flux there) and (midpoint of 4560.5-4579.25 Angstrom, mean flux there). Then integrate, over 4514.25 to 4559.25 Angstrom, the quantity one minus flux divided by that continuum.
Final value 3.8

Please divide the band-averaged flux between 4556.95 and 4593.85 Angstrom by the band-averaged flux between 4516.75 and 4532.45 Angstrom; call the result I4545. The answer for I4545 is 1.07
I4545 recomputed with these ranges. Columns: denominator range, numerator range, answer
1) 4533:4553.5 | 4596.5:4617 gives 1.11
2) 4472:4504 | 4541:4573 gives 1.01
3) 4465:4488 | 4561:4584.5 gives 1.02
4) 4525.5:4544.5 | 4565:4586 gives 1.10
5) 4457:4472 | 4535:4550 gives 1.09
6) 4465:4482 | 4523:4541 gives 0.91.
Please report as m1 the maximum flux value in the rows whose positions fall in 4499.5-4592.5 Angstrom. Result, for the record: 17.36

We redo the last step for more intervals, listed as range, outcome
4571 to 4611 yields 18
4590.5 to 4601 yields 16.94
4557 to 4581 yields 17.25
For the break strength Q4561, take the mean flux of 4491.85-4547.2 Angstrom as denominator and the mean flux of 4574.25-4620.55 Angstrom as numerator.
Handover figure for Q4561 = 1.05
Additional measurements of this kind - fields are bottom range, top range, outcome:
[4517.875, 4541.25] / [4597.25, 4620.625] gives 1.14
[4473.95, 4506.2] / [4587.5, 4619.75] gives 1.04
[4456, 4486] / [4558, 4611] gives 1.07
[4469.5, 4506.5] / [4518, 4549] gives 0.95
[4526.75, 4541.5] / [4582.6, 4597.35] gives 1.09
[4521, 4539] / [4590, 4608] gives 1.12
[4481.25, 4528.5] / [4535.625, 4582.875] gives 1.00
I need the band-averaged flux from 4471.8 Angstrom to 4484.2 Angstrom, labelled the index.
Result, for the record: 16.4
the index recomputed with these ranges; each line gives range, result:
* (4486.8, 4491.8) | 16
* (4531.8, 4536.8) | 13.7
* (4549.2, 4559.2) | 16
